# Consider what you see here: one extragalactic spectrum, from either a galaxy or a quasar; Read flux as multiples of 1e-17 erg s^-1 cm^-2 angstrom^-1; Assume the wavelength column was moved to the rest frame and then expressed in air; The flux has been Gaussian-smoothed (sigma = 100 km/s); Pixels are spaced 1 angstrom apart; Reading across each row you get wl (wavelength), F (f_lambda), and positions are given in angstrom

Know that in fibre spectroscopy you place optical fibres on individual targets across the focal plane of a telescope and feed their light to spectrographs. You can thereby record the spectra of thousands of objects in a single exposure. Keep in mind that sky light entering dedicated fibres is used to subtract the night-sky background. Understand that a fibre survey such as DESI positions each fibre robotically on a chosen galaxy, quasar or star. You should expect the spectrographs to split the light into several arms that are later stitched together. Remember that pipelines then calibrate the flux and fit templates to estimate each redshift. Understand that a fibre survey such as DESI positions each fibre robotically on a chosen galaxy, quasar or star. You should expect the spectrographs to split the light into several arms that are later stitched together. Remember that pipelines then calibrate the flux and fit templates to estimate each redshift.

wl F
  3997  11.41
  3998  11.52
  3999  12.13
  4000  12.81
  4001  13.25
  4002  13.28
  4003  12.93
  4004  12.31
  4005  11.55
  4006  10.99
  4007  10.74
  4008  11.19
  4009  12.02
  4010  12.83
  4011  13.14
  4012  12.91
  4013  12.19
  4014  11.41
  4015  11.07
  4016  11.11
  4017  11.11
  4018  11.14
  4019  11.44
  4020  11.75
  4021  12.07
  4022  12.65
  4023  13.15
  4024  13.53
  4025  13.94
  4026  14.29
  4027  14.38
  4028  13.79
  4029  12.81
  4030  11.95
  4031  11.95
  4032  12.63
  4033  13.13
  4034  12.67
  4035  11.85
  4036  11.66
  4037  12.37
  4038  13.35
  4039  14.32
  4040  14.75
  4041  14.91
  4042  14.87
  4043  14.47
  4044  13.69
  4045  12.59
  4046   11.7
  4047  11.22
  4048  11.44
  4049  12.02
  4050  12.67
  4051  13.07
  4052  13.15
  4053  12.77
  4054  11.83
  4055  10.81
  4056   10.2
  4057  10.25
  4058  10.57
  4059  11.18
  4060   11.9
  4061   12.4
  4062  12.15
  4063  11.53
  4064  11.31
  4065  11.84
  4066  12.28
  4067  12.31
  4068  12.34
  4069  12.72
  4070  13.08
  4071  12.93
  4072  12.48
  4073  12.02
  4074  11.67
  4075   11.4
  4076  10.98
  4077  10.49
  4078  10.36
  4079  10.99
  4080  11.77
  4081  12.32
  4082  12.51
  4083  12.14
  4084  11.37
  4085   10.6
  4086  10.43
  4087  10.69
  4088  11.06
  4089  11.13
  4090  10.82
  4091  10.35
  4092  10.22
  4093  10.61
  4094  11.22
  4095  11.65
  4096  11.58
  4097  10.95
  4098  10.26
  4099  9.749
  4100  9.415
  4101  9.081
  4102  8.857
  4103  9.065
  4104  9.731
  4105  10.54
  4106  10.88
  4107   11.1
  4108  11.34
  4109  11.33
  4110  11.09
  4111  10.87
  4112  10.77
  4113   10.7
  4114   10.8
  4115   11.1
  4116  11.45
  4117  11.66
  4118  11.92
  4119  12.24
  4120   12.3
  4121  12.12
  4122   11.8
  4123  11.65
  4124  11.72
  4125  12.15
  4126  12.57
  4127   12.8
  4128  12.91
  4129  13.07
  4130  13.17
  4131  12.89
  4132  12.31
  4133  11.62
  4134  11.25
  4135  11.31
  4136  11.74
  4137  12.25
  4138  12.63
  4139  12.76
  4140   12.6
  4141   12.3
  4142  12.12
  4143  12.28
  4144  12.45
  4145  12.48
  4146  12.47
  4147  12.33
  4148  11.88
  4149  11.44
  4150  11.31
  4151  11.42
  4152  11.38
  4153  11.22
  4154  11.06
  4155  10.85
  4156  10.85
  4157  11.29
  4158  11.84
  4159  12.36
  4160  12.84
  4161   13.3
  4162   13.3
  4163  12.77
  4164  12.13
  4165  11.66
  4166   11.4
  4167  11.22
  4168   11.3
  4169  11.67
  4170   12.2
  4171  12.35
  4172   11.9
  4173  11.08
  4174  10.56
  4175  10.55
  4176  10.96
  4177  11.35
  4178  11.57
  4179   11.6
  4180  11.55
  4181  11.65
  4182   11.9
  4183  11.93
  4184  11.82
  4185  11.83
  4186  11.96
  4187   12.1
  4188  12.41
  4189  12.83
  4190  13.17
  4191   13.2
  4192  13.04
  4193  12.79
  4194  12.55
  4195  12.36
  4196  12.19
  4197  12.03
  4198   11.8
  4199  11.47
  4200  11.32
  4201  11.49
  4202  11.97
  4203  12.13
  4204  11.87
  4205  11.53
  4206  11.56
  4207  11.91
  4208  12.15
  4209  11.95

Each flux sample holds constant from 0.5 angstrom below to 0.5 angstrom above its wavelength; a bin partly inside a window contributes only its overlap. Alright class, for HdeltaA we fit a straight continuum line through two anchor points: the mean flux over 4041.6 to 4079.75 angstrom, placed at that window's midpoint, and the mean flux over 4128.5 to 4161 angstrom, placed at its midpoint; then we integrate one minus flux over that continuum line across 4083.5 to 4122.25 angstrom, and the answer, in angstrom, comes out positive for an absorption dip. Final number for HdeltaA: 3.8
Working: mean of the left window 12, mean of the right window 12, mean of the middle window 10.8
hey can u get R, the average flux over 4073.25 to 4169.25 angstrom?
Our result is 11.5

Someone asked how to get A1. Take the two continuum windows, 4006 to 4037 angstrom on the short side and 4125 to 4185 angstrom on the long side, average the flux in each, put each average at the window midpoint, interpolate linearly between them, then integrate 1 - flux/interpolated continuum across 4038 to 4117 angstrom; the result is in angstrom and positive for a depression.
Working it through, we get 4.06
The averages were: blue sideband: 12.3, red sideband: 11.9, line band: 11.5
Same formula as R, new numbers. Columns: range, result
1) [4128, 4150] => 12.2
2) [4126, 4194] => 12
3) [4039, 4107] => 11.6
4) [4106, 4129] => 11.7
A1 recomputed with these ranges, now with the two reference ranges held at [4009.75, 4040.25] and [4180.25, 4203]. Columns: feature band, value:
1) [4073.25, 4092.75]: 2.08 angstrom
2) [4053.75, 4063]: 0.93 angstrom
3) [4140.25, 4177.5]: 1.42 angstrom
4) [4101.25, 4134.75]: 2.36 angstrom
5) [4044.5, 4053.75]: 0.19 angstrom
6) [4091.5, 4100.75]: 1.36 angstrom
